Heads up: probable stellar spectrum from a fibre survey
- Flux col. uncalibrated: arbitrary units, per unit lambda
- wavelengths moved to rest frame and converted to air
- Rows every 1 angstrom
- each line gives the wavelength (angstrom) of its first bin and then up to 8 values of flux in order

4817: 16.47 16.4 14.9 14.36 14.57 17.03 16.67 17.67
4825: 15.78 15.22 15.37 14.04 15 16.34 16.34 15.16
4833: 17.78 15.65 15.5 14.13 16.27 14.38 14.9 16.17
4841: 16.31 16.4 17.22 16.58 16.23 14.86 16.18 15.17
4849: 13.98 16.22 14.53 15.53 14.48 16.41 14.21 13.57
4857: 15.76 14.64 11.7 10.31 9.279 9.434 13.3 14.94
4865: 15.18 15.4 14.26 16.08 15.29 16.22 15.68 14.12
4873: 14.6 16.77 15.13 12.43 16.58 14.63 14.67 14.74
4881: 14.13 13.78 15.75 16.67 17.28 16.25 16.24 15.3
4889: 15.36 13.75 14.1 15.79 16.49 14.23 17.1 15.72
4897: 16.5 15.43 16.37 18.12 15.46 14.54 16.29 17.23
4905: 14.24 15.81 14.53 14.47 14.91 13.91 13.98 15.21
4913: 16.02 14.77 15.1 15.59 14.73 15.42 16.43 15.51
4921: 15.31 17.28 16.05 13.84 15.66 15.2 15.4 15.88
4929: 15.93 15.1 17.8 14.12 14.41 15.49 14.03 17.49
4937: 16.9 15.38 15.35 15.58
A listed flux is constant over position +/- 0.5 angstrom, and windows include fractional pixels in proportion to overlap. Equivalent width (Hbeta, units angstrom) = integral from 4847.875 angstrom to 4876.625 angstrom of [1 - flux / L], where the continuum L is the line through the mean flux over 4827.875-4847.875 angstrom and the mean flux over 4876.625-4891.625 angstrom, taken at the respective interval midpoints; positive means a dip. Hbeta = 2.3 angstrom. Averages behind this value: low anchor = 15.8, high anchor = 15.3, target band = 14.3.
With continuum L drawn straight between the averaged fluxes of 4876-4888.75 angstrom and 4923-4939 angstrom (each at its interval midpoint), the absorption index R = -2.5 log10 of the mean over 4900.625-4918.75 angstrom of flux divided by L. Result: 0.02 mag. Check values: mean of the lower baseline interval 15.4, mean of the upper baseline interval 15.5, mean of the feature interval 15.1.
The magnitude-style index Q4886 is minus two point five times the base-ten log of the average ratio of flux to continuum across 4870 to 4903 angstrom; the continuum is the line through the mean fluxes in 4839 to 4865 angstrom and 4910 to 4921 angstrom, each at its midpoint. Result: -0.04 mag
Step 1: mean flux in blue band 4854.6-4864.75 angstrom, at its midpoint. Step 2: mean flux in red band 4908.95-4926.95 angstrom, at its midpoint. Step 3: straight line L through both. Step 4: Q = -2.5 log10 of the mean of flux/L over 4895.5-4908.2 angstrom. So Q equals -0.09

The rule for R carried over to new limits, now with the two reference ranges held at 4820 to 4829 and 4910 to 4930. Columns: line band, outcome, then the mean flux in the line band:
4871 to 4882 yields 0.05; 14.8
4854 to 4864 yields 0.21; 12.8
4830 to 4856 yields 0.00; 15.6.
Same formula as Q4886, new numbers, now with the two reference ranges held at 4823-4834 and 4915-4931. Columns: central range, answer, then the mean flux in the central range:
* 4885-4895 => 0.02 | 15.5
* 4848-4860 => 0.10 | 14.5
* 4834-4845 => 0.00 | 15.8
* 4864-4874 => 0.04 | 15.3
